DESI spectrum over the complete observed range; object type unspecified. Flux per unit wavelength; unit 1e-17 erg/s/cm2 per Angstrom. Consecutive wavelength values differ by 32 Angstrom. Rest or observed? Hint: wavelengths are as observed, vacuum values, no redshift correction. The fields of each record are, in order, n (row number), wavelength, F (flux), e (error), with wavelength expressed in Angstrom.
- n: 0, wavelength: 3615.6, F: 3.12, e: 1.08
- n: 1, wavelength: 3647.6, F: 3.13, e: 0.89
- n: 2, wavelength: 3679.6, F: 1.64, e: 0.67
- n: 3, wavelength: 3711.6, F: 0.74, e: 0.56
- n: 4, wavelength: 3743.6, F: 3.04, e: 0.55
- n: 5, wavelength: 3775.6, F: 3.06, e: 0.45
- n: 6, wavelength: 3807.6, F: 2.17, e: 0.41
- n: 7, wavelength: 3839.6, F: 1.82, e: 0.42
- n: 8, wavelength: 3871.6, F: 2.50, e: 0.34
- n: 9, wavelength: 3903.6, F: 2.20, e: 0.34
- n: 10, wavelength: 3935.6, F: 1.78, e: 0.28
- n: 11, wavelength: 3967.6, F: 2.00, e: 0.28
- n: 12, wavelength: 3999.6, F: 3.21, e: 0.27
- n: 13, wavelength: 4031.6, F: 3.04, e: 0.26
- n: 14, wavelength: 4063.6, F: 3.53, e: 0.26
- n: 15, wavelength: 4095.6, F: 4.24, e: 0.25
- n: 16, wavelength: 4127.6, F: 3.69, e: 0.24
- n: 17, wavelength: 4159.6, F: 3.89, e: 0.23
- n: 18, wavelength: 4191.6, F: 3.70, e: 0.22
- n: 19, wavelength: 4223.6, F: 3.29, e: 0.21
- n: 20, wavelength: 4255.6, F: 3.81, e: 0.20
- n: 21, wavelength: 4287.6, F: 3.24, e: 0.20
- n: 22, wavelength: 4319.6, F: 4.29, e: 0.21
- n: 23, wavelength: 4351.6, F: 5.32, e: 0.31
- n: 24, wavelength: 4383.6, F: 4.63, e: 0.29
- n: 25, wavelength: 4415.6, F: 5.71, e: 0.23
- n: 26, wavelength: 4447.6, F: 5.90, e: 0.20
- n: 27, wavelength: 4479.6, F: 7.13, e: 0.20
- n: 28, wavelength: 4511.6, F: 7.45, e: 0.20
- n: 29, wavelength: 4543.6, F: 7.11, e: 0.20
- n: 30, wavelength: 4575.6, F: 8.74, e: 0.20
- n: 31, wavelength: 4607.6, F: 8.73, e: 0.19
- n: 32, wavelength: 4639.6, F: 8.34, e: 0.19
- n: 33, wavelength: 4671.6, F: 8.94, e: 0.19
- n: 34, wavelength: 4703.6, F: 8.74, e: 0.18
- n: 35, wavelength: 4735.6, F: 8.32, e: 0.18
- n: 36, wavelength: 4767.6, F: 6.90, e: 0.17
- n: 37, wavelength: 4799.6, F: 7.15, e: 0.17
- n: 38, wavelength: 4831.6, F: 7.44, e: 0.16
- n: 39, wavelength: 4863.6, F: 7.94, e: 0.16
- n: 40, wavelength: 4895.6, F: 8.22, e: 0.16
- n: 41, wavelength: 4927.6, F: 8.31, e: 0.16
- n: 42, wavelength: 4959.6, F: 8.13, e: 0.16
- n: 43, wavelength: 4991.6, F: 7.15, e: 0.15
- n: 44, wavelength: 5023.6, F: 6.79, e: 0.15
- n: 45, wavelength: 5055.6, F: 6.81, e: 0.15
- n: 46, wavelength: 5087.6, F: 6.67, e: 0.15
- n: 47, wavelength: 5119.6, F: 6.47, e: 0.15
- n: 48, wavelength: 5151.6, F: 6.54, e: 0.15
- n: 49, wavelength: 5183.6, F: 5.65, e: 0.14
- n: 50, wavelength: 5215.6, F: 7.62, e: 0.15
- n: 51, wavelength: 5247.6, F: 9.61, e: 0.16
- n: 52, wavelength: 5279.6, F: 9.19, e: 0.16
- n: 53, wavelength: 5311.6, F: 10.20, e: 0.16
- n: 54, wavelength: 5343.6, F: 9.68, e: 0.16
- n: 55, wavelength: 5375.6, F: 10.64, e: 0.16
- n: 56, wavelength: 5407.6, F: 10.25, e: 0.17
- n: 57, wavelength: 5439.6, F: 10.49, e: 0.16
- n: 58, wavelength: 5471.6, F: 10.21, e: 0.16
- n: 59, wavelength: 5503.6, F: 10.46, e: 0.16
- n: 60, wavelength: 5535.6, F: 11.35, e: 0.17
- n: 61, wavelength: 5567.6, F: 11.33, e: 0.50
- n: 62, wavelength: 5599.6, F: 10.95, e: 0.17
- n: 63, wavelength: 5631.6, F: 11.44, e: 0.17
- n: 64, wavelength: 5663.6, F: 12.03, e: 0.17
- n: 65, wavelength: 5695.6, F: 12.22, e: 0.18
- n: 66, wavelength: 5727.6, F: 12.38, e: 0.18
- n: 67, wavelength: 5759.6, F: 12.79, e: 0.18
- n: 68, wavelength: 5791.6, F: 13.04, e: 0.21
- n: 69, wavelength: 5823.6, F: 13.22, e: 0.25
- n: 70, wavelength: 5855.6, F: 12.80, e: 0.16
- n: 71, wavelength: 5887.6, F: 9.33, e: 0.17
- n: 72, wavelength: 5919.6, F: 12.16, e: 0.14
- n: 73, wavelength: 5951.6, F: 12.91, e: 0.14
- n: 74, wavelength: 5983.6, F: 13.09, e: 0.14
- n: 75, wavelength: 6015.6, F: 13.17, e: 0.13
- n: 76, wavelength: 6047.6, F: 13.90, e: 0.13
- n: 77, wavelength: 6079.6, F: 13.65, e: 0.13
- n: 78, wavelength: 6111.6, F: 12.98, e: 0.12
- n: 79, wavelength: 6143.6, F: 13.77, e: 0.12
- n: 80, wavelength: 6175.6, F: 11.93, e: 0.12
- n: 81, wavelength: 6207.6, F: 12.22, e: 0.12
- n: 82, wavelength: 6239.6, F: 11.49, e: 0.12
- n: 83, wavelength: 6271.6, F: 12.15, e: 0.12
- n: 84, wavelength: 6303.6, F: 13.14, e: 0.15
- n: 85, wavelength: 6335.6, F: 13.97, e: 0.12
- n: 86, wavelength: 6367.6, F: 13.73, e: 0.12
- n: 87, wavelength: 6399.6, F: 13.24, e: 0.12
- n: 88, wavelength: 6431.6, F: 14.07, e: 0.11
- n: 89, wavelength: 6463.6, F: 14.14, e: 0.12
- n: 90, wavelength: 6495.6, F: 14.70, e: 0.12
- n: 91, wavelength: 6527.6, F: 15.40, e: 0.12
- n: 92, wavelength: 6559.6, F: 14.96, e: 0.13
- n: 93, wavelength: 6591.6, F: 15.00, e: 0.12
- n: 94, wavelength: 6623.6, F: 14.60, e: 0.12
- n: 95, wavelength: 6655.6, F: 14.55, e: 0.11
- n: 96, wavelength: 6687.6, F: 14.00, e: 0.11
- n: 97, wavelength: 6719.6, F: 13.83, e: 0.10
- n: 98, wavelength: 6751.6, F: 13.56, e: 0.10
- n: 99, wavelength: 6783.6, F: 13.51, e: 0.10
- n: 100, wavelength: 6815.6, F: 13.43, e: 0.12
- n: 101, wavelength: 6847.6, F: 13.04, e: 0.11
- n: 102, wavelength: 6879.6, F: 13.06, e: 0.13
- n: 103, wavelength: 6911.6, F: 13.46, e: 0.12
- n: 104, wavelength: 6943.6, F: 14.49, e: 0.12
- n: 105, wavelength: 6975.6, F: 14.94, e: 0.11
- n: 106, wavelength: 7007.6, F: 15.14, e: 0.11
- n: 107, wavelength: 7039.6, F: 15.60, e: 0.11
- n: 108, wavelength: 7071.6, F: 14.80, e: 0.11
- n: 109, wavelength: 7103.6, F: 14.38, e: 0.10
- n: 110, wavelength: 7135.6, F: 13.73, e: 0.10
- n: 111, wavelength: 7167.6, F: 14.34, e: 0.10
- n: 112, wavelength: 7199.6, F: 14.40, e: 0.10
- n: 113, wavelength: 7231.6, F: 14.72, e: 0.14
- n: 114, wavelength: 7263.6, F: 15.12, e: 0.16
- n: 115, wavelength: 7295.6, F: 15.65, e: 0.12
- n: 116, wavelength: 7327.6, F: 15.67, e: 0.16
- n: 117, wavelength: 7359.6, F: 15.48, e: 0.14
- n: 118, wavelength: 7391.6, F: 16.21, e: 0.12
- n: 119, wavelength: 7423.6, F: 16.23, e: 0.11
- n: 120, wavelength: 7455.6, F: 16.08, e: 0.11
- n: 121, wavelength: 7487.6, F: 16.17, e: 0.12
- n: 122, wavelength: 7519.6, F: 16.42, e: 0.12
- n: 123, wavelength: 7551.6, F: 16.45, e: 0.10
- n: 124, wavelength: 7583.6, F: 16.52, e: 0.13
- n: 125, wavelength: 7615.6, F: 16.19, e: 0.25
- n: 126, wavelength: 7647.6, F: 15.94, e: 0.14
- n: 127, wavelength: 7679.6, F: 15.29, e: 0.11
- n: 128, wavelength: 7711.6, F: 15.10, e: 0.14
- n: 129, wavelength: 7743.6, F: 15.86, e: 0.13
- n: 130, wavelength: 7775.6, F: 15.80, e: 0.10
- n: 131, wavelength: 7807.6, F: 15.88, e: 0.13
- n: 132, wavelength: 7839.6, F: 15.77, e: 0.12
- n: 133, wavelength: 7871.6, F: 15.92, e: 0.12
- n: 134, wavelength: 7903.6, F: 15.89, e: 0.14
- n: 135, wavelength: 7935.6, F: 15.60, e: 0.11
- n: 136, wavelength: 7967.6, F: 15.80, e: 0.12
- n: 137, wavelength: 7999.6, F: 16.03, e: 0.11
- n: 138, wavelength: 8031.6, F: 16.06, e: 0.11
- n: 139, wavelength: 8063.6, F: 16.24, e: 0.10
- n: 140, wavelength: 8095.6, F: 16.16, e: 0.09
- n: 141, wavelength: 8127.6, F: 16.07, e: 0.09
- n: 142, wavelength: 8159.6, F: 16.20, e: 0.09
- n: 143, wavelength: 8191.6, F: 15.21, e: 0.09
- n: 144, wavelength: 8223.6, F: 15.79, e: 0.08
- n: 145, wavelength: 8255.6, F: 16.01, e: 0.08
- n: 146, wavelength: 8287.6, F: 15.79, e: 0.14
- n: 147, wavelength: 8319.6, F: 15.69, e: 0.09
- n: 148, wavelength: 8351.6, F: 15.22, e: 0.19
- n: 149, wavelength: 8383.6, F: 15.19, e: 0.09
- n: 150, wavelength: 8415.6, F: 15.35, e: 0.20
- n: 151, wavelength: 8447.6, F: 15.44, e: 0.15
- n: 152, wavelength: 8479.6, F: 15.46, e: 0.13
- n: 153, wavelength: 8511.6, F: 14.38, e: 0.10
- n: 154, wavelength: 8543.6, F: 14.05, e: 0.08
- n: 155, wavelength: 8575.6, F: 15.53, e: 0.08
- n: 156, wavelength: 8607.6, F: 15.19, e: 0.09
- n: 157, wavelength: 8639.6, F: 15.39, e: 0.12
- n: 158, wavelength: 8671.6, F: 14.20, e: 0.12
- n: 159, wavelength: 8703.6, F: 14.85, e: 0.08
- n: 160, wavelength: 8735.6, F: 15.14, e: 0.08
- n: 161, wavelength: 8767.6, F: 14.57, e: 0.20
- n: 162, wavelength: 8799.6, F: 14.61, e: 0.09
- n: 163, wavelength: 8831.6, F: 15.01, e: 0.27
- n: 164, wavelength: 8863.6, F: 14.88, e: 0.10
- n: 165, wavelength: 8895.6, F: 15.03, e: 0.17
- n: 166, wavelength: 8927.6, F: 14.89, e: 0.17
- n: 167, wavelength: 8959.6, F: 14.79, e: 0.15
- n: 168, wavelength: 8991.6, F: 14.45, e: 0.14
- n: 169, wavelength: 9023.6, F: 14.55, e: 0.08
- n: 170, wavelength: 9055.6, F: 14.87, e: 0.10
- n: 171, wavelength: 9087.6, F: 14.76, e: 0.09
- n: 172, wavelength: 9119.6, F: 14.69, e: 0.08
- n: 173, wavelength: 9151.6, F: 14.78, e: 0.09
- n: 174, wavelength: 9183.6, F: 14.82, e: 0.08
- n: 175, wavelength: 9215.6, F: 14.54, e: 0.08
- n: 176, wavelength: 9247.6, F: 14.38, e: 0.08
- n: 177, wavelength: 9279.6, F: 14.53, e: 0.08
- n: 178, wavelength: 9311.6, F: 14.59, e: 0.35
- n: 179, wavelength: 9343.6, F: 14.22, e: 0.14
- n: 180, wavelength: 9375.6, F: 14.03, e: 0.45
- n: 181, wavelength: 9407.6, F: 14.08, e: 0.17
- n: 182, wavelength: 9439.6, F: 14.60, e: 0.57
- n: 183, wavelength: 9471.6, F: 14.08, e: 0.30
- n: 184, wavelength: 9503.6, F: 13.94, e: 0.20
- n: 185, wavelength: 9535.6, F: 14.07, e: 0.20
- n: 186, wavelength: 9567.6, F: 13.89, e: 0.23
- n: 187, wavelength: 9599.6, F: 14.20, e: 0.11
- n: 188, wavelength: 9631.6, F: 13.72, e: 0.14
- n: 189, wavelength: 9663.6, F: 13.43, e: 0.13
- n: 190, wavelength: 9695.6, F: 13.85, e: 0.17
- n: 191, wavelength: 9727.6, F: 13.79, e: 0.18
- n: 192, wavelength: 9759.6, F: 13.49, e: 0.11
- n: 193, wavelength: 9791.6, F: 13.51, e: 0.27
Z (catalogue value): 0.000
